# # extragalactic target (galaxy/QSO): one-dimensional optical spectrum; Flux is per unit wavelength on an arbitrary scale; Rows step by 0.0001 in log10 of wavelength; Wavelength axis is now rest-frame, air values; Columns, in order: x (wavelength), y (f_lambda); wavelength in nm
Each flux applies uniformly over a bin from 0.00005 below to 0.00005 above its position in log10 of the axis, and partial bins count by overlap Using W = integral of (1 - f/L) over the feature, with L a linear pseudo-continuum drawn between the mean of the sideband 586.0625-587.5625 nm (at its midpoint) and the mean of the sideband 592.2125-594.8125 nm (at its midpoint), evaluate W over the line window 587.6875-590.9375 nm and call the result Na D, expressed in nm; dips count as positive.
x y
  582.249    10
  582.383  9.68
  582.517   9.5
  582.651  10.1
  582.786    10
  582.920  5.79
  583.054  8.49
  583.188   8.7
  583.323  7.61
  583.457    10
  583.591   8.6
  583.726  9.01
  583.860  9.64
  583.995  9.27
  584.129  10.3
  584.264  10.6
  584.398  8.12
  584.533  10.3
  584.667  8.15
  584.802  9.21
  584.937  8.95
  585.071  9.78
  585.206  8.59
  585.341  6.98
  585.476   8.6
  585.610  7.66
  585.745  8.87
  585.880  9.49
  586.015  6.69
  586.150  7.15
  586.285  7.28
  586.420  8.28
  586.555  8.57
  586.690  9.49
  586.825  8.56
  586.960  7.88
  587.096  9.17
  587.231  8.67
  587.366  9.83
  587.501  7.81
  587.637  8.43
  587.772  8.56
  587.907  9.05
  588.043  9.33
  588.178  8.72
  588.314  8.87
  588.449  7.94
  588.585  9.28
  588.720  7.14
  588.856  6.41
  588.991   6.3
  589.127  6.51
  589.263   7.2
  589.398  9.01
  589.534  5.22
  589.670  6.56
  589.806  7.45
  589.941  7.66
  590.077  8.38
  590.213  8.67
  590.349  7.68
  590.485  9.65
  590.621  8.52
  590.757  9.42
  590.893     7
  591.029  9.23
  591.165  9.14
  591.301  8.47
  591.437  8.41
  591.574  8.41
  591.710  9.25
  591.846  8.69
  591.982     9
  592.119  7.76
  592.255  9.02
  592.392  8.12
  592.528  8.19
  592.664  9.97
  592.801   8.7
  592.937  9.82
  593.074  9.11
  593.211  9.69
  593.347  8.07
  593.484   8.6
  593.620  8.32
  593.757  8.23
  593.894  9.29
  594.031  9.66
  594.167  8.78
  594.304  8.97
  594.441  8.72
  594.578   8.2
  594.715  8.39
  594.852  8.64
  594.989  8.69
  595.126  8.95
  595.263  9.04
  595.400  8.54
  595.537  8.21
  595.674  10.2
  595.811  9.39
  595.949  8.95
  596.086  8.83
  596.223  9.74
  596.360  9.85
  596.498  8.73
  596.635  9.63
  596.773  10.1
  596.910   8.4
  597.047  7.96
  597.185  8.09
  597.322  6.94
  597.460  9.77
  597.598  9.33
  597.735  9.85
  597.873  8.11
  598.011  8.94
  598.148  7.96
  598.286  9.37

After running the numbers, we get 0.23 nm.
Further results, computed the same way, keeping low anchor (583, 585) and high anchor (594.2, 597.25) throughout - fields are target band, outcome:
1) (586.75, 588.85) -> 0.12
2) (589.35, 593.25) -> 0.22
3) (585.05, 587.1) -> 0.19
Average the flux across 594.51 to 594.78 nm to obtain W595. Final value 8.29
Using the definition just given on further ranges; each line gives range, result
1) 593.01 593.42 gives 8.95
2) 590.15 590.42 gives 8.18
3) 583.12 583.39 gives 8.15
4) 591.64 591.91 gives 8.99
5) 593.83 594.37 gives 9.18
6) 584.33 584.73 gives 8.89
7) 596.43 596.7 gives 9.19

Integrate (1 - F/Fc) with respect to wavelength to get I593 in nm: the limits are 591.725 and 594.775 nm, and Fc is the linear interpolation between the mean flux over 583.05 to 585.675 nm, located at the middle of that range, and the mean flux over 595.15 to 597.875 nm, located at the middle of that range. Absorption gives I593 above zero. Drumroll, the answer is 0.06 nm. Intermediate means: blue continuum 8.94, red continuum 9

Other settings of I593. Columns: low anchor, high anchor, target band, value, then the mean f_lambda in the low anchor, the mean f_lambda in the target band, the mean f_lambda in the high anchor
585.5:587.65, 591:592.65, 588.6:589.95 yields 0.24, 8.37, 7.01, 8.67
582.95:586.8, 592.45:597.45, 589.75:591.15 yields 0.06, 8.7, 8.41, 8.89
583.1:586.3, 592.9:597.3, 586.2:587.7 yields 0.04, 8.75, 8.52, 8.9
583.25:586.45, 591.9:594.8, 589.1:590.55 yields 0.18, 8.72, 7.66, 8.79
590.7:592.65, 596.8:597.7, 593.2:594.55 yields -0.03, 8.62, 8.78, 8.55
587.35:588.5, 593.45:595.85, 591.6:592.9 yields 0.00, 8.69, 8.76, 8.82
